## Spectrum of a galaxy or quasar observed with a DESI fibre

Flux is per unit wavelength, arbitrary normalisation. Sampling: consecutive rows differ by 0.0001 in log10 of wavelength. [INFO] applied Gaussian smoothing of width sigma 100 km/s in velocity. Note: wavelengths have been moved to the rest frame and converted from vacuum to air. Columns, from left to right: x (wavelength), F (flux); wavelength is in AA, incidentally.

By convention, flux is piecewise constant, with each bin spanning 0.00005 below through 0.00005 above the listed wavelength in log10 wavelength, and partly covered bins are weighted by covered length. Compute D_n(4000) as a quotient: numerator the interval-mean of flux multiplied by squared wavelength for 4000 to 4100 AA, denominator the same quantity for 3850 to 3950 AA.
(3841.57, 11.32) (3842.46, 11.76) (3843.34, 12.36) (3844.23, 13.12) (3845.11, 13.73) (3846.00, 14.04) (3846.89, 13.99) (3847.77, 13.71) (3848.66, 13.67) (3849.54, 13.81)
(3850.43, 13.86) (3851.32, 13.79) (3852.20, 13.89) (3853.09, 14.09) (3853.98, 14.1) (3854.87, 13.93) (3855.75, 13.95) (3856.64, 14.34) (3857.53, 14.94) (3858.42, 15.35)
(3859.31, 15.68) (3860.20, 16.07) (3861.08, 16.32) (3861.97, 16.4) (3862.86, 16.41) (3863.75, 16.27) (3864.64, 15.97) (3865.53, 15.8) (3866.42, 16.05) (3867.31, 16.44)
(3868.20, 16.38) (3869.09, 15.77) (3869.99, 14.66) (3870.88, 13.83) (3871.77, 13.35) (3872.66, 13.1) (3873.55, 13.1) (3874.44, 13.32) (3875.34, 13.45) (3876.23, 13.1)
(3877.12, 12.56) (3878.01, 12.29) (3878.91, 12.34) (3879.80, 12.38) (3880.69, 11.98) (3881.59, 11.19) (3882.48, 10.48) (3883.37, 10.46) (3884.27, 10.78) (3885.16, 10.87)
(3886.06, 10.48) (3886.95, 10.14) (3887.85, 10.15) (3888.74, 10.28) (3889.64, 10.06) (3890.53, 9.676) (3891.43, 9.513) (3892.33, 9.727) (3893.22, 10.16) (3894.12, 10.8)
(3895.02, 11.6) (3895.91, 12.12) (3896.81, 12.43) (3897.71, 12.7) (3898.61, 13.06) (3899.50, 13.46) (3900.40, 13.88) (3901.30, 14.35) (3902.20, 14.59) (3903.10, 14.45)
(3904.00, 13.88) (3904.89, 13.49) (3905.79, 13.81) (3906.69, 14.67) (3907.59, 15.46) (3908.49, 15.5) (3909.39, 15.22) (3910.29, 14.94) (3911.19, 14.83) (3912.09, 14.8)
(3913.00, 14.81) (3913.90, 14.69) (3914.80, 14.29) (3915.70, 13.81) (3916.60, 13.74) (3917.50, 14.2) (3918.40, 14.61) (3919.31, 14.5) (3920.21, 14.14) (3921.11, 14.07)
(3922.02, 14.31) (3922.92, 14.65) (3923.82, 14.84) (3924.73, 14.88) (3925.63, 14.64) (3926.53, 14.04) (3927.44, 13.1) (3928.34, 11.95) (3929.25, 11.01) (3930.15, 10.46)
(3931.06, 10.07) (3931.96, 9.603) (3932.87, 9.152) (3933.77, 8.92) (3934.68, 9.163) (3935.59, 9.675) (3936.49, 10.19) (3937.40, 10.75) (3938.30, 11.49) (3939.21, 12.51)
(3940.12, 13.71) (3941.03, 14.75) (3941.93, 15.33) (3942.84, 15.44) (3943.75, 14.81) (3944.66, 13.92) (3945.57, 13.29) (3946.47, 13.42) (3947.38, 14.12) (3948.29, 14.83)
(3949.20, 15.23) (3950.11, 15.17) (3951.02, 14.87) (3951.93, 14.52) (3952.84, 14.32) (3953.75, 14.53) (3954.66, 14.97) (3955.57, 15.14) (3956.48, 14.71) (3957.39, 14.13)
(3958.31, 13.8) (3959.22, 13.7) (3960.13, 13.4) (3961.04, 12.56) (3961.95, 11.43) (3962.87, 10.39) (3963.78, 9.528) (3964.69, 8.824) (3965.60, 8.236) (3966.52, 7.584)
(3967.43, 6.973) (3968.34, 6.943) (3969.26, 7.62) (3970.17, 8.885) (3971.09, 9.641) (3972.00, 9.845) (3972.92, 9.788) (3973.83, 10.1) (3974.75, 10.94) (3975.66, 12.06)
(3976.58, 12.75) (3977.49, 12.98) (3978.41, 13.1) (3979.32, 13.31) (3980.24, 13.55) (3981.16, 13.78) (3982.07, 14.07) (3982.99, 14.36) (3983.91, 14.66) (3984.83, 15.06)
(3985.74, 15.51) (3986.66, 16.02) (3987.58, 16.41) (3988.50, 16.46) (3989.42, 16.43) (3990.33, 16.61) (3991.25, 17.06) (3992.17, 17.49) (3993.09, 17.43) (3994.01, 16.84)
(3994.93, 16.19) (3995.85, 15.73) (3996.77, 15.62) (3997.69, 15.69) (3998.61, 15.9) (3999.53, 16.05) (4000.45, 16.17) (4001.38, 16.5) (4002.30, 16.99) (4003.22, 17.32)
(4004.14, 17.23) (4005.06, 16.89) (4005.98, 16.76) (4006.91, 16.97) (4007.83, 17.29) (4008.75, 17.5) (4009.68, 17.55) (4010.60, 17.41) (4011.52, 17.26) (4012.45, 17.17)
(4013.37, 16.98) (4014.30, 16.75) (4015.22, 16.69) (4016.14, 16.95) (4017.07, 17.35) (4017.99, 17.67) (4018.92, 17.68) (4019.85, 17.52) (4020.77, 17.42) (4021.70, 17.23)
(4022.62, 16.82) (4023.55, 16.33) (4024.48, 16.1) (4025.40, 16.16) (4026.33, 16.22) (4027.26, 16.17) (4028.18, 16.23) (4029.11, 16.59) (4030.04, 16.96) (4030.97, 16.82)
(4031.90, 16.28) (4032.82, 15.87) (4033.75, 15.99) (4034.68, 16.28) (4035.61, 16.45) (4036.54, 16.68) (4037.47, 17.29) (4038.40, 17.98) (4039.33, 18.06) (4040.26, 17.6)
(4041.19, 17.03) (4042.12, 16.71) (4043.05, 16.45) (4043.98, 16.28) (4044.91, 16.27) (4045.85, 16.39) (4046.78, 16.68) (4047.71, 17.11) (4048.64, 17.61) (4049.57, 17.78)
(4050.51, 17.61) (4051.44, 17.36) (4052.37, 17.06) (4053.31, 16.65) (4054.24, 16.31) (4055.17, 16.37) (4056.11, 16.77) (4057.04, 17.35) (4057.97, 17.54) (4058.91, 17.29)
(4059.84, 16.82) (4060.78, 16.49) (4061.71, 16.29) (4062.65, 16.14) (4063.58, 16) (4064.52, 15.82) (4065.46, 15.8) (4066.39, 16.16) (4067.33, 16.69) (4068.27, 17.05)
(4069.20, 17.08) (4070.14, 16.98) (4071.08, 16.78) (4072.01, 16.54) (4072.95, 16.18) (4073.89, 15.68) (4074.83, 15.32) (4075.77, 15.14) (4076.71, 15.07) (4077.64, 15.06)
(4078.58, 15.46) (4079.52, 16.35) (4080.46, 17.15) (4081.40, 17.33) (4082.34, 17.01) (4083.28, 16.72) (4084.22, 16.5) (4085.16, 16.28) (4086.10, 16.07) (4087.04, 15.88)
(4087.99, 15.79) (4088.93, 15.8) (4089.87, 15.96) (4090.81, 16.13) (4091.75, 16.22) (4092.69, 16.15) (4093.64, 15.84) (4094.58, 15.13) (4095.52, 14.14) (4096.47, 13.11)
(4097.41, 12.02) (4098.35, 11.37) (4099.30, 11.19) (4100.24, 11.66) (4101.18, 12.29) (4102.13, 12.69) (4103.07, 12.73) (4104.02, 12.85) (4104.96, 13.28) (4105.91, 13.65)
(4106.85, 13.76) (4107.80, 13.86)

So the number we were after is 1.3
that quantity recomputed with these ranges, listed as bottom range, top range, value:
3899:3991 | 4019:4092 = 1.33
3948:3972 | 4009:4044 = 1.46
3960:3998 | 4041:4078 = 1.33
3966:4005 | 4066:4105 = 1.15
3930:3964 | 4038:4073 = 1.38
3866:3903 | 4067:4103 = 1.37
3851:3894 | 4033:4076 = 1.39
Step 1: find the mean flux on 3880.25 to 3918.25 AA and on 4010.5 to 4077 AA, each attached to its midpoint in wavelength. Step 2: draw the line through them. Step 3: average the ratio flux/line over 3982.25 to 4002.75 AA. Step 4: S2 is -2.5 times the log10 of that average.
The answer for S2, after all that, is -0.06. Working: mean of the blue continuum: 12.7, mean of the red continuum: 16.7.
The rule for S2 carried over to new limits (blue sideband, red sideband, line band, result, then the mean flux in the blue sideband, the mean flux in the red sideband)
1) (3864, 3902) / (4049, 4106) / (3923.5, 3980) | 0.125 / 12.5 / 15.6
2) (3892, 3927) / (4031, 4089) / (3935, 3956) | 0.059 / 13.9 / 16.6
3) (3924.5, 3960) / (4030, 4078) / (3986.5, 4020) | -0.124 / 13.1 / 16.6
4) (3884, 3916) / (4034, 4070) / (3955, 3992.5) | 0.174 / 12.8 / 16.8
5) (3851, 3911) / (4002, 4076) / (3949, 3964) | 0.098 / 13.4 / 16.8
